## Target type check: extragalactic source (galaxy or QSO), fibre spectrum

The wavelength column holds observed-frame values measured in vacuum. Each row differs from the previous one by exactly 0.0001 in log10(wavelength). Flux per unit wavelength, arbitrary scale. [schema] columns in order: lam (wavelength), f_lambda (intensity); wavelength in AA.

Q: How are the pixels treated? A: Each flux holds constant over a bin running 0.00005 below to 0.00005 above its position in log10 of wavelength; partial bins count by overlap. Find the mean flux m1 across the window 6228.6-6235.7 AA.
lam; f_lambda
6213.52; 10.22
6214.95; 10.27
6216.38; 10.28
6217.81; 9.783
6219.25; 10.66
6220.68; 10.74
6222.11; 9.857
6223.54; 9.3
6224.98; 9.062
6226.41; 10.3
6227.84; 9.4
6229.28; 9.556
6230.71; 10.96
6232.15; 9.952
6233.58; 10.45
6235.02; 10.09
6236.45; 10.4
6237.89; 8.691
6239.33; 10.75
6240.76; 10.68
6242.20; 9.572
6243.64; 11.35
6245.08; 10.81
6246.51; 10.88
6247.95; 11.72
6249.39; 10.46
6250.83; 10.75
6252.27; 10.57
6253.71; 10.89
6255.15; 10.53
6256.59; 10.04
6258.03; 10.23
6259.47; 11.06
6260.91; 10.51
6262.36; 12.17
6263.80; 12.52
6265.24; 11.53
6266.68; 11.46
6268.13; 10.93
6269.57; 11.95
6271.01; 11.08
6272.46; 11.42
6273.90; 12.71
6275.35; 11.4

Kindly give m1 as 10.2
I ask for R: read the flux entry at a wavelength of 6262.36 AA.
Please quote 12.17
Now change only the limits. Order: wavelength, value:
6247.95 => 11.72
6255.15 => 10.53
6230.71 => 10.96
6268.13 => 10.93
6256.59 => 10.04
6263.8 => 12.52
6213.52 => 10.22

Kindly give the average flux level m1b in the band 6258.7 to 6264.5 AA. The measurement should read 11.5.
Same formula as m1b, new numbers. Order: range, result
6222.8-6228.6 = 9.51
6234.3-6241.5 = 10.1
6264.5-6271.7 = 11.4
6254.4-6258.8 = 10.3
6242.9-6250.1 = 11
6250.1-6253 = 10.7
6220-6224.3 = 9.95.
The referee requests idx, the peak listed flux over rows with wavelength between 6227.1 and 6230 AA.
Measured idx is 9.556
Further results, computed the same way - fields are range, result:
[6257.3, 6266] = 12.52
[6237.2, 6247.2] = 11.35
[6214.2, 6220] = 10.66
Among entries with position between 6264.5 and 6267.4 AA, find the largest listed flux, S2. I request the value 11.53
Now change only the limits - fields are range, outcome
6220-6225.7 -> 10.74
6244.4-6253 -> 11.72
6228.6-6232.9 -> 10.96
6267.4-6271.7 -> 11.95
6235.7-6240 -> 10.75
